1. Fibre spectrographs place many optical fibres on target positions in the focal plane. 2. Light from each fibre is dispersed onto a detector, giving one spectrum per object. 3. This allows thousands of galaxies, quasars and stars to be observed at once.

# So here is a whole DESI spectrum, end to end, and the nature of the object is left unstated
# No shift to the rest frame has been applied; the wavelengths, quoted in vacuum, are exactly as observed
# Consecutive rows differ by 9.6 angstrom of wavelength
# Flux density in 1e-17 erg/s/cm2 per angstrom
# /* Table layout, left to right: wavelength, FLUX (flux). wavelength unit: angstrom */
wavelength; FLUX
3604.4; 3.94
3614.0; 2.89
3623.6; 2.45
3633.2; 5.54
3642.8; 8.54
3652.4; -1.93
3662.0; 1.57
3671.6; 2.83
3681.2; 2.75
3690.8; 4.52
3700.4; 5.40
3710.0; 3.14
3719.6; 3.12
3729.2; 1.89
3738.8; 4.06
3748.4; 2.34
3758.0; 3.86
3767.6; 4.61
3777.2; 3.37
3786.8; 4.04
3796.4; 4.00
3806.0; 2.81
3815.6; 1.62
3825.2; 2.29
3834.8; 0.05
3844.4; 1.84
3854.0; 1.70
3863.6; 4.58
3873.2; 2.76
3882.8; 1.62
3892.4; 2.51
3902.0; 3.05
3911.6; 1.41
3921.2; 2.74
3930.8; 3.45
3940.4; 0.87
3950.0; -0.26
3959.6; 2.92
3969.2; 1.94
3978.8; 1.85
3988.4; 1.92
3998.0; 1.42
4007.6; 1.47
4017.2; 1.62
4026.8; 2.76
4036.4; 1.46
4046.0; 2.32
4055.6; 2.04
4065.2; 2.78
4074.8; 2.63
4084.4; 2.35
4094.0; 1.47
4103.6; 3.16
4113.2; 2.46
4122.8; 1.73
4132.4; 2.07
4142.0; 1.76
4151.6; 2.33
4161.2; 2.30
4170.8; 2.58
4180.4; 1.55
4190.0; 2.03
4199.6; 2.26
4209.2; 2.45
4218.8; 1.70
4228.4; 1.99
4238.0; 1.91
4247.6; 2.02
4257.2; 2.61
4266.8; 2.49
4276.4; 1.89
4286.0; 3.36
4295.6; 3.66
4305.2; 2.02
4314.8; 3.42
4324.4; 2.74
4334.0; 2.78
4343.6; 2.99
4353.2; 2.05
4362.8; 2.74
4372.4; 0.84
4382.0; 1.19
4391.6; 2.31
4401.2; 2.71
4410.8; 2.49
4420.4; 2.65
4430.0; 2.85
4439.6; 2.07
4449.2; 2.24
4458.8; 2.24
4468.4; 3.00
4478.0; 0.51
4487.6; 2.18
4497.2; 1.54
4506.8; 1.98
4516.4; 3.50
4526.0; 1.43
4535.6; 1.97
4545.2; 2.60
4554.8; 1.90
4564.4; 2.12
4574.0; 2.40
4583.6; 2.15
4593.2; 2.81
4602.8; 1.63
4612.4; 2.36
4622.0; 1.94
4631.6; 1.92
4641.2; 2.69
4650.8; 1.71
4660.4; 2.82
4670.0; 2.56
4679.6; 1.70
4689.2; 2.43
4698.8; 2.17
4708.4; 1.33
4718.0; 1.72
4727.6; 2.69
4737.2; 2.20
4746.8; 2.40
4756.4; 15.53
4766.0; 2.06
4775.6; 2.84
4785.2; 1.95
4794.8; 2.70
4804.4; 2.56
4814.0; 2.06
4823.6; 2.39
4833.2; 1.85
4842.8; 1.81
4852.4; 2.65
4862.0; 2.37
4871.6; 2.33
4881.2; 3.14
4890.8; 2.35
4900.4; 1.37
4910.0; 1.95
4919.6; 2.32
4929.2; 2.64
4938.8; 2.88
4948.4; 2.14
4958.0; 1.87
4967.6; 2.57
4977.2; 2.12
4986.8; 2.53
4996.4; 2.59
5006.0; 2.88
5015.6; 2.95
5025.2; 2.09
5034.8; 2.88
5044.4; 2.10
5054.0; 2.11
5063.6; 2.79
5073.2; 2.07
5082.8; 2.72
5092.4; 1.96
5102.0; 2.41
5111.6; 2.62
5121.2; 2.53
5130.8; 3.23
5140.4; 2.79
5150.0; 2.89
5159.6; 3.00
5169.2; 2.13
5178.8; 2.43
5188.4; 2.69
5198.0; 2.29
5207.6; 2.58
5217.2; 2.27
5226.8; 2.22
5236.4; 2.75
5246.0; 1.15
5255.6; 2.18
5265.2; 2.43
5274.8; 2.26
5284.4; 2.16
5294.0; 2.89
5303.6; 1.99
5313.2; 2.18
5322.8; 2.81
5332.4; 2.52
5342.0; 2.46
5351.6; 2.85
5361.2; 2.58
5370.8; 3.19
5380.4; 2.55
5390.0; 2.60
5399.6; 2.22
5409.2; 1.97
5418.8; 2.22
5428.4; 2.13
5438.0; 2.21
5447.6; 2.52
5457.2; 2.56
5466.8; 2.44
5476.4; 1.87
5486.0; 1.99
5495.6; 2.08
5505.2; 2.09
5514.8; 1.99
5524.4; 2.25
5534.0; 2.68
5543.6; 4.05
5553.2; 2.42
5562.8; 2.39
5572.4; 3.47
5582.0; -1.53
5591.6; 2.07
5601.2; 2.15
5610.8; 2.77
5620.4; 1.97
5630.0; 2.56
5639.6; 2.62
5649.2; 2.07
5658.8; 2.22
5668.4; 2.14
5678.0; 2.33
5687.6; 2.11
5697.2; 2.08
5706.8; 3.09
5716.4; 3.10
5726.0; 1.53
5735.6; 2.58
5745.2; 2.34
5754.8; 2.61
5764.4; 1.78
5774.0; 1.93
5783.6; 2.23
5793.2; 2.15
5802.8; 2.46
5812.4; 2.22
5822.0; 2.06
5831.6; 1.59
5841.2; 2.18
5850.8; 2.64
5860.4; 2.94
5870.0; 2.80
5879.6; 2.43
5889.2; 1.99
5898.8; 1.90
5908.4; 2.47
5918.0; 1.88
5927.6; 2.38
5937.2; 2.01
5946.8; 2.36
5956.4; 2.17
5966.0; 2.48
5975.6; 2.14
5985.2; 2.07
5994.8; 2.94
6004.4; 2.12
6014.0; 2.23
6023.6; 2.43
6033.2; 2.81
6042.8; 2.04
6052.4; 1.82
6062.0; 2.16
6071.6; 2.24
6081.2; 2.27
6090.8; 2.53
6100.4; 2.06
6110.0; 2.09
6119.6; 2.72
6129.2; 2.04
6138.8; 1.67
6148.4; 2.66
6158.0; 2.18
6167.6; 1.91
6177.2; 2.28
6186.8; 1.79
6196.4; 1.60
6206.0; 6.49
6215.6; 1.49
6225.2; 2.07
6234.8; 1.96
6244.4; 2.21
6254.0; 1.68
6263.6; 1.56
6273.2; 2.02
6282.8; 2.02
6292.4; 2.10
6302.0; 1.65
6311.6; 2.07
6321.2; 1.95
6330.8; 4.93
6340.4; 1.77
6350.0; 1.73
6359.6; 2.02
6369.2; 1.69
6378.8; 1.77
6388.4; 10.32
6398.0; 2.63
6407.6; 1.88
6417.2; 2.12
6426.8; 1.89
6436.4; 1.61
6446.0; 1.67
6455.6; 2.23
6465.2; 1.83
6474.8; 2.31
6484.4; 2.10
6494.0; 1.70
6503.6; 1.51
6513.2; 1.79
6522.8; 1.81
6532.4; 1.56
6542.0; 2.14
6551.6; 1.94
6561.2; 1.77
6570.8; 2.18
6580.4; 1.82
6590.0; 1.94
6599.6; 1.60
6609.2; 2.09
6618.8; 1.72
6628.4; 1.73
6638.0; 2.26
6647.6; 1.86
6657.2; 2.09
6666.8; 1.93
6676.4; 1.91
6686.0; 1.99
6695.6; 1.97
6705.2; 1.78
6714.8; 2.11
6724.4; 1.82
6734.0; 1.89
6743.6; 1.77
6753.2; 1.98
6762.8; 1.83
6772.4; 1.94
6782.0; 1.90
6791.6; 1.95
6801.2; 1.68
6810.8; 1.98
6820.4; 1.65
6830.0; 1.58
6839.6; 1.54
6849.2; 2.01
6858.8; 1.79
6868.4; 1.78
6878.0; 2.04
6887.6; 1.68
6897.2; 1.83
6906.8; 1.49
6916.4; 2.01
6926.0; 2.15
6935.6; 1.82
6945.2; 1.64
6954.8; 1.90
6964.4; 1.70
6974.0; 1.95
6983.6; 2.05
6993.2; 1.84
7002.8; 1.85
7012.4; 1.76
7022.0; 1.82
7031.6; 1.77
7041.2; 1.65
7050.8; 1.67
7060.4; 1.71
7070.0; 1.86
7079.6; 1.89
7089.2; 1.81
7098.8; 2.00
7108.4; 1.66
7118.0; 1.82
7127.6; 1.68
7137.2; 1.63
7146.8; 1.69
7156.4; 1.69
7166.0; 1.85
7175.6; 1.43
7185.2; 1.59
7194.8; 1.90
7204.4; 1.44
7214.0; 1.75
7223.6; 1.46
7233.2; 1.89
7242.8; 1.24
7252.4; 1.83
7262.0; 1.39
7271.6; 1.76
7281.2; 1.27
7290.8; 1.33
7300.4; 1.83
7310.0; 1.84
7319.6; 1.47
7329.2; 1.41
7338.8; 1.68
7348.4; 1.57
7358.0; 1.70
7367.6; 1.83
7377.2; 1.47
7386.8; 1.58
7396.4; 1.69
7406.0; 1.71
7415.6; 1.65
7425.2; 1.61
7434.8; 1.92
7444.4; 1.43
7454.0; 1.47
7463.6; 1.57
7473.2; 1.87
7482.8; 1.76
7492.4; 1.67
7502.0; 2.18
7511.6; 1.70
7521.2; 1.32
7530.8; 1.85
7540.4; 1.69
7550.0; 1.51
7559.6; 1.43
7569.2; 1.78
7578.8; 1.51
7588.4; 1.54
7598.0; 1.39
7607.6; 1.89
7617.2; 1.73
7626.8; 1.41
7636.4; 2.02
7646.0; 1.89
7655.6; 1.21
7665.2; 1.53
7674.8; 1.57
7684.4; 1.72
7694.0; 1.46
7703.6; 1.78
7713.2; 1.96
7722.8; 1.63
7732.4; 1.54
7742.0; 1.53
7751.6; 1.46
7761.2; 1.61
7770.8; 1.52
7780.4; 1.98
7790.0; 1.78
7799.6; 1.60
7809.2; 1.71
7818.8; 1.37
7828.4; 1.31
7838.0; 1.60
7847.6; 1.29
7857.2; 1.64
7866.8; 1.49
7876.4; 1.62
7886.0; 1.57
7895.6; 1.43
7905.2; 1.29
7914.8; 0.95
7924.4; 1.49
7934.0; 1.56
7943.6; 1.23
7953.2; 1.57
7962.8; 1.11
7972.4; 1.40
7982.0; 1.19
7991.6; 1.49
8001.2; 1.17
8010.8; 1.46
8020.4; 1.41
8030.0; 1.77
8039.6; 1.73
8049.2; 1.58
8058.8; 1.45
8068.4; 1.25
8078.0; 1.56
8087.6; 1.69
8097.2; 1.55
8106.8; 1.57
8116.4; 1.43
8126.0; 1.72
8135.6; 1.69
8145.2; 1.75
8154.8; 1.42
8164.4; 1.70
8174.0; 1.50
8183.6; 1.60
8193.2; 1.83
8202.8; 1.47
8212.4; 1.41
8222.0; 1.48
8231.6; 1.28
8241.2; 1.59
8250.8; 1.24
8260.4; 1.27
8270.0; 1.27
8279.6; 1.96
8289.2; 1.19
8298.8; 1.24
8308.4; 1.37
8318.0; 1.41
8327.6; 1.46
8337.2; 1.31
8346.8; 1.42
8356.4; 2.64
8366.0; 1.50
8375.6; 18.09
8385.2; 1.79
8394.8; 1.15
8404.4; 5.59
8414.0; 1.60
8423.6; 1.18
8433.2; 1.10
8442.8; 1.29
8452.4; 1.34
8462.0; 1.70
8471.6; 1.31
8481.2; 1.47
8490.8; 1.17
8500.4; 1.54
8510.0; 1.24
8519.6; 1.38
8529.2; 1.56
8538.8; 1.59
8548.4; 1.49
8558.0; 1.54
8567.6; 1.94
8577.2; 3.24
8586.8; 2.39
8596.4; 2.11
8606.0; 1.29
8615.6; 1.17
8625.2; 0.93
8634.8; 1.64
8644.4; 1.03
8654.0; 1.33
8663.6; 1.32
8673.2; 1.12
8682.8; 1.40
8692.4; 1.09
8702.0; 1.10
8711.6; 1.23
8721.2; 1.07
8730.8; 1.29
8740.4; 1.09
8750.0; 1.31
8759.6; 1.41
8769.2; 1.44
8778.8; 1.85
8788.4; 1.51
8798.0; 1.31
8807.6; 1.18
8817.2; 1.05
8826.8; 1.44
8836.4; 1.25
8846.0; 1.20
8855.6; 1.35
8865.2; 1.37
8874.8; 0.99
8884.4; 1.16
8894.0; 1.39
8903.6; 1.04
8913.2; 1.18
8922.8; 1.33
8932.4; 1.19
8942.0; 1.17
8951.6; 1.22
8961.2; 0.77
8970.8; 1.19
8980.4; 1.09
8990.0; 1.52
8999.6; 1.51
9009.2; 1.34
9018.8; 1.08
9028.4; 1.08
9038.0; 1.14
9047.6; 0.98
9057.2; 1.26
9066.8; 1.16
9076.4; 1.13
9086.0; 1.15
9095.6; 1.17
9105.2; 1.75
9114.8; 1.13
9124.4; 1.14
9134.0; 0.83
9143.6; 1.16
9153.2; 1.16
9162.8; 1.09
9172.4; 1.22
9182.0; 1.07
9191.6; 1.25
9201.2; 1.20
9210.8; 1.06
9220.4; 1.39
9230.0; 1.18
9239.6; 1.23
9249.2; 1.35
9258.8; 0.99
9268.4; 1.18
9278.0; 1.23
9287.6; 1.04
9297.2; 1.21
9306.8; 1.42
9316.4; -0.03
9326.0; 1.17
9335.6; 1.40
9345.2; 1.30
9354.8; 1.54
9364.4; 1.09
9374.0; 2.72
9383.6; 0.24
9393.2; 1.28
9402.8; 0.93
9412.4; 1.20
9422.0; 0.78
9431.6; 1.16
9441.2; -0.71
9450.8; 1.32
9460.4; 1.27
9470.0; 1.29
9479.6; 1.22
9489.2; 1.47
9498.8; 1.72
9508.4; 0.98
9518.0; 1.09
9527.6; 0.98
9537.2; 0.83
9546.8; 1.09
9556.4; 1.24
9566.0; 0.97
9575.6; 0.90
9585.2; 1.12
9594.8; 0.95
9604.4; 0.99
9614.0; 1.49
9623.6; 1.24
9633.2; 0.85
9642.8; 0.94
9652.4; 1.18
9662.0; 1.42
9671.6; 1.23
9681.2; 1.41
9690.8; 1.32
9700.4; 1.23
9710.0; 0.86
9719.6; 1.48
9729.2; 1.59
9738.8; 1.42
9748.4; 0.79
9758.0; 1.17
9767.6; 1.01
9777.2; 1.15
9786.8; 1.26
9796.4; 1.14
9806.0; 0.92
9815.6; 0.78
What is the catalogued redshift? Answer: 0.276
